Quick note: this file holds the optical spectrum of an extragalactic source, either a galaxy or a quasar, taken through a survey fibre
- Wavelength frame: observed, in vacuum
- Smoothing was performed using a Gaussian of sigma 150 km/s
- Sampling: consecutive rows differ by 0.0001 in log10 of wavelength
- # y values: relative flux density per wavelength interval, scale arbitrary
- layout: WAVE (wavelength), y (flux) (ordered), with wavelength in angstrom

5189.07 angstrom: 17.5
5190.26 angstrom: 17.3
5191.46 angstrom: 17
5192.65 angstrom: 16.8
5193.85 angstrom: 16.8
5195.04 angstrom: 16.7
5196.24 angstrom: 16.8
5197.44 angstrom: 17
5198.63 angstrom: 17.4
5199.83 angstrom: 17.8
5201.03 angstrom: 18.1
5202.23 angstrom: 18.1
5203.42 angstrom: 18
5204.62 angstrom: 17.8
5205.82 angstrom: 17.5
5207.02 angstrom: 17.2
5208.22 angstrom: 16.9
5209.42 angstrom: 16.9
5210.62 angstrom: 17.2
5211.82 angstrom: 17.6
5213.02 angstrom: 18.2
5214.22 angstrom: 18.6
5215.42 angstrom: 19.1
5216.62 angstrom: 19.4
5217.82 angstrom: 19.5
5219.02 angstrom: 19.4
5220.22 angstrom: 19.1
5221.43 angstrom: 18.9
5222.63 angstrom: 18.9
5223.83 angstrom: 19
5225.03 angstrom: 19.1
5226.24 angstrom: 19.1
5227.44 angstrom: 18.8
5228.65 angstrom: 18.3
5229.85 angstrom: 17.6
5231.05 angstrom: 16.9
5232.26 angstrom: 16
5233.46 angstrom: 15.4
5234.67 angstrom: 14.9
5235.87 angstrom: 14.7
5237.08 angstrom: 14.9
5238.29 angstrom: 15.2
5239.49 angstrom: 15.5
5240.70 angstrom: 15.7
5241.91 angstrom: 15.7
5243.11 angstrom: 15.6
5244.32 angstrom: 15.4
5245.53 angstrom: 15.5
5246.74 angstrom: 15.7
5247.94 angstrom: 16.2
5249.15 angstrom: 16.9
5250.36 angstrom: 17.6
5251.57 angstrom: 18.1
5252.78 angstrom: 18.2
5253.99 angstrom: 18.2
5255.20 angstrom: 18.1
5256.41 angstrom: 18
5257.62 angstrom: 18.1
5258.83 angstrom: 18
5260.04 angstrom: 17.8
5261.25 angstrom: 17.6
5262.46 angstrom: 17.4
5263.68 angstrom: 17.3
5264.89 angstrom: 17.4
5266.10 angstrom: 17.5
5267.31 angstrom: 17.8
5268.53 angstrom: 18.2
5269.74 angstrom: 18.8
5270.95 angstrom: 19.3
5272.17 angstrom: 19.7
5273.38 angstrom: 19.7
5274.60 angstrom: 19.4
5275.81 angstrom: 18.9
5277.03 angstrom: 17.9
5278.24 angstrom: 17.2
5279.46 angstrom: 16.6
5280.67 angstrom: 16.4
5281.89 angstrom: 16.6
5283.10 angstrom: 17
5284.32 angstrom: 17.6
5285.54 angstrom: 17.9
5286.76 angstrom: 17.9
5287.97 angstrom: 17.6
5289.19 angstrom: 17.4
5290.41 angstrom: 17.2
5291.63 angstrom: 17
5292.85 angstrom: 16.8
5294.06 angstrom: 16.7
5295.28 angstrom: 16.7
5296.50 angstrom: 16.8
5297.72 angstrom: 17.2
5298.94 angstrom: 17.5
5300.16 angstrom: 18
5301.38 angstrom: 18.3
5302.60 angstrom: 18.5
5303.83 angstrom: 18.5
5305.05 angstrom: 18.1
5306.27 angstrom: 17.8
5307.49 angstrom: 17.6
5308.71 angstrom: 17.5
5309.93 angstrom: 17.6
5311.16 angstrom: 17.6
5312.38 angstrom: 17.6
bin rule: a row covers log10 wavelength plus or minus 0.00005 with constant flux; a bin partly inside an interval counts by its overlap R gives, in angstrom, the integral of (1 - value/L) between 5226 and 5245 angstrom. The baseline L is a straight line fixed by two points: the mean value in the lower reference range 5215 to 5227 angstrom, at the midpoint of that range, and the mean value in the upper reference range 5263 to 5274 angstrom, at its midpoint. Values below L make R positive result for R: 2.8 angstrom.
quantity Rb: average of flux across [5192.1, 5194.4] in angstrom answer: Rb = 16.8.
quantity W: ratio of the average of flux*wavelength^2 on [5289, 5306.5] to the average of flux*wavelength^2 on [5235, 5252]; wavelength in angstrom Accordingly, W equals 1.13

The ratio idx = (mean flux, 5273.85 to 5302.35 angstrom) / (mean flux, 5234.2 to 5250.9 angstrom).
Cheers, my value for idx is 1.1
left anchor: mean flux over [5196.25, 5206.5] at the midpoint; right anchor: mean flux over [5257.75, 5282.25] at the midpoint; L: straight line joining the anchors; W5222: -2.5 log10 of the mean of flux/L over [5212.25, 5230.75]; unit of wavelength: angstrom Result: -0.06 mag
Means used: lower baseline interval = 17.7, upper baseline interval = 18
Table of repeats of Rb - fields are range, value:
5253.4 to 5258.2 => 18.1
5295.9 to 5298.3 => 17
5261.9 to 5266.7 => 17.4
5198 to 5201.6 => 17.8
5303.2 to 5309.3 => 17.9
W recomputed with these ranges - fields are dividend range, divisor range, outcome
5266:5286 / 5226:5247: 1.14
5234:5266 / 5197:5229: 0.93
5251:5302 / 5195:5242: 1.04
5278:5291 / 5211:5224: 0.94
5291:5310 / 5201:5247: 1.04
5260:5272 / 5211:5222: 0.97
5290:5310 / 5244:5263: 1.03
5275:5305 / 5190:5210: 1.04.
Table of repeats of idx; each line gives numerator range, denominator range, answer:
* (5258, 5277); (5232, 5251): 1.17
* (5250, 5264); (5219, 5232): 0.96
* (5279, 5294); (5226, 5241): 1.05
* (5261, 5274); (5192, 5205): 1.05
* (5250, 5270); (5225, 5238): 1.07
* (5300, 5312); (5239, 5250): 1.13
